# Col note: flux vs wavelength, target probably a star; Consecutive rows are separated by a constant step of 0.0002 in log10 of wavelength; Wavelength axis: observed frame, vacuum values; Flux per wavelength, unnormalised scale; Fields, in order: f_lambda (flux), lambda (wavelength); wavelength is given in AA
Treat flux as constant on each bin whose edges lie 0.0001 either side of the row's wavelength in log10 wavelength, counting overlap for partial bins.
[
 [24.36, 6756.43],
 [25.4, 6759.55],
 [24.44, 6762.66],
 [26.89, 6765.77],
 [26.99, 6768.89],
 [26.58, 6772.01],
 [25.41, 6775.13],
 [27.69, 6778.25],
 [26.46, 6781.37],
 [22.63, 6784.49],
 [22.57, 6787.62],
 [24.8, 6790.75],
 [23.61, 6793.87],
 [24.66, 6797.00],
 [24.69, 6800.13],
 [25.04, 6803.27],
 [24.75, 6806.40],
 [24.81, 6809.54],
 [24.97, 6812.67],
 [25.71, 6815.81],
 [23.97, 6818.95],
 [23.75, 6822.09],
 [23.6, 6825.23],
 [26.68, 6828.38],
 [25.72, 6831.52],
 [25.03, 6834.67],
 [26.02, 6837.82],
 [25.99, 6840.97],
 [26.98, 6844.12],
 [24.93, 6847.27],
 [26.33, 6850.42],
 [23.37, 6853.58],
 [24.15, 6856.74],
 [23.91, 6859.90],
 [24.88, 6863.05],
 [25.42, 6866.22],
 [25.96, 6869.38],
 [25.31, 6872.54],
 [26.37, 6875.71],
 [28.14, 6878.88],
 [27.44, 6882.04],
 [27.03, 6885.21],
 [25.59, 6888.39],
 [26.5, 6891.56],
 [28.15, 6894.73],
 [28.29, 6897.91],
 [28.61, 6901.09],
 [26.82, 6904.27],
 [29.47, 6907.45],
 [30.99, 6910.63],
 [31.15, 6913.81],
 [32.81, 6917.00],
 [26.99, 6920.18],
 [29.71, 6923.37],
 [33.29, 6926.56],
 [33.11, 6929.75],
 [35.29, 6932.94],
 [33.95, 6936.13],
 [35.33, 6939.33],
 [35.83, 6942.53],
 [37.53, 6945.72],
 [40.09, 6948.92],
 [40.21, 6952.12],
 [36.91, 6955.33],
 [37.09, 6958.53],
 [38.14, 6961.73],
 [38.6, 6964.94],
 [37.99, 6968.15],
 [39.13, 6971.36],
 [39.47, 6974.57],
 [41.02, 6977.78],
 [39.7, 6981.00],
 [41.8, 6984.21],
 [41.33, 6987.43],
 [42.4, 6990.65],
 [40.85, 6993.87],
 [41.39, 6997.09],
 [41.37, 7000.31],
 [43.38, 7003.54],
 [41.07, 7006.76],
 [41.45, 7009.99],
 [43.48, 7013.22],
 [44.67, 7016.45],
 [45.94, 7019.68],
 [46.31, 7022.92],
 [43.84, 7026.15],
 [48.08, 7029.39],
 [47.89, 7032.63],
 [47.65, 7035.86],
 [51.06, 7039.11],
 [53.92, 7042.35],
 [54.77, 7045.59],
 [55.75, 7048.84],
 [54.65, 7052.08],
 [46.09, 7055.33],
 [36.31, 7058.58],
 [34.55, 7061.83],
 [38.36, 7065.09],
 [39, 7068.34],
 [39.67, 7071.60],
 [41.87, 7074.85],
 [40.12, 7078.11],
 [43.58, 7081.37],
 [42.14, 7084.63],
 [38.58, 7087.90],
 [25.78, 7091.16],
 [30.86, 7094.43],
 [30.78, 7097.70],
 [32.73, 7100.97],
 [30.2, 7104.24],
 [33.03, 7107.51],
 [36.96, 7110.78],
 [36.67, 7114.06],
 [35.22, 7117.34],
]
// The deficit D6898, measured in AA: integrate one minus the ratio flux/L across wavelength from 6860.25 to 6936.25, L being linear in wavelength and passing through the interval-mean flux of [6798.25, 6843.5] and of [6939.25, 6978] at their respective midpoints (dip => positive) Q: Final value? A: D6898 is 9.1 AA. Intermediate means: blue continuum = 25.1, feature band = 28.6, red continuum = 38.3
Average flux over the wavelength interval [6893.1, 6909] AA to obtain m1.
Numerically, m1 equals 28.3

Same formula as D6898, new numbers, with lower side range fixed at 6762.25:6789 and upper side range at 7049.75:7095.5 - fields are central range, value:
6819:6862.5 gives 5.5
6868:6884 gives 2.0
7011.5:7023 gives -2.4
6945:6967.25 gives -2.7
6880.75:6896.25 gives 2.0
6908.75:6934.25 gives 0.7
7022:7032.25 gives -2.4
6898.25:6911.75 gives 1.2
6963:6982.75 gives -2.4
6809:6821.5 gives 1.2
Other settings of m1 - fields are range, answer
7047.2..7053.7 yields 55.2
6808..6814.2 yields 24.9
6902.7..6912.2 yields 29.1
